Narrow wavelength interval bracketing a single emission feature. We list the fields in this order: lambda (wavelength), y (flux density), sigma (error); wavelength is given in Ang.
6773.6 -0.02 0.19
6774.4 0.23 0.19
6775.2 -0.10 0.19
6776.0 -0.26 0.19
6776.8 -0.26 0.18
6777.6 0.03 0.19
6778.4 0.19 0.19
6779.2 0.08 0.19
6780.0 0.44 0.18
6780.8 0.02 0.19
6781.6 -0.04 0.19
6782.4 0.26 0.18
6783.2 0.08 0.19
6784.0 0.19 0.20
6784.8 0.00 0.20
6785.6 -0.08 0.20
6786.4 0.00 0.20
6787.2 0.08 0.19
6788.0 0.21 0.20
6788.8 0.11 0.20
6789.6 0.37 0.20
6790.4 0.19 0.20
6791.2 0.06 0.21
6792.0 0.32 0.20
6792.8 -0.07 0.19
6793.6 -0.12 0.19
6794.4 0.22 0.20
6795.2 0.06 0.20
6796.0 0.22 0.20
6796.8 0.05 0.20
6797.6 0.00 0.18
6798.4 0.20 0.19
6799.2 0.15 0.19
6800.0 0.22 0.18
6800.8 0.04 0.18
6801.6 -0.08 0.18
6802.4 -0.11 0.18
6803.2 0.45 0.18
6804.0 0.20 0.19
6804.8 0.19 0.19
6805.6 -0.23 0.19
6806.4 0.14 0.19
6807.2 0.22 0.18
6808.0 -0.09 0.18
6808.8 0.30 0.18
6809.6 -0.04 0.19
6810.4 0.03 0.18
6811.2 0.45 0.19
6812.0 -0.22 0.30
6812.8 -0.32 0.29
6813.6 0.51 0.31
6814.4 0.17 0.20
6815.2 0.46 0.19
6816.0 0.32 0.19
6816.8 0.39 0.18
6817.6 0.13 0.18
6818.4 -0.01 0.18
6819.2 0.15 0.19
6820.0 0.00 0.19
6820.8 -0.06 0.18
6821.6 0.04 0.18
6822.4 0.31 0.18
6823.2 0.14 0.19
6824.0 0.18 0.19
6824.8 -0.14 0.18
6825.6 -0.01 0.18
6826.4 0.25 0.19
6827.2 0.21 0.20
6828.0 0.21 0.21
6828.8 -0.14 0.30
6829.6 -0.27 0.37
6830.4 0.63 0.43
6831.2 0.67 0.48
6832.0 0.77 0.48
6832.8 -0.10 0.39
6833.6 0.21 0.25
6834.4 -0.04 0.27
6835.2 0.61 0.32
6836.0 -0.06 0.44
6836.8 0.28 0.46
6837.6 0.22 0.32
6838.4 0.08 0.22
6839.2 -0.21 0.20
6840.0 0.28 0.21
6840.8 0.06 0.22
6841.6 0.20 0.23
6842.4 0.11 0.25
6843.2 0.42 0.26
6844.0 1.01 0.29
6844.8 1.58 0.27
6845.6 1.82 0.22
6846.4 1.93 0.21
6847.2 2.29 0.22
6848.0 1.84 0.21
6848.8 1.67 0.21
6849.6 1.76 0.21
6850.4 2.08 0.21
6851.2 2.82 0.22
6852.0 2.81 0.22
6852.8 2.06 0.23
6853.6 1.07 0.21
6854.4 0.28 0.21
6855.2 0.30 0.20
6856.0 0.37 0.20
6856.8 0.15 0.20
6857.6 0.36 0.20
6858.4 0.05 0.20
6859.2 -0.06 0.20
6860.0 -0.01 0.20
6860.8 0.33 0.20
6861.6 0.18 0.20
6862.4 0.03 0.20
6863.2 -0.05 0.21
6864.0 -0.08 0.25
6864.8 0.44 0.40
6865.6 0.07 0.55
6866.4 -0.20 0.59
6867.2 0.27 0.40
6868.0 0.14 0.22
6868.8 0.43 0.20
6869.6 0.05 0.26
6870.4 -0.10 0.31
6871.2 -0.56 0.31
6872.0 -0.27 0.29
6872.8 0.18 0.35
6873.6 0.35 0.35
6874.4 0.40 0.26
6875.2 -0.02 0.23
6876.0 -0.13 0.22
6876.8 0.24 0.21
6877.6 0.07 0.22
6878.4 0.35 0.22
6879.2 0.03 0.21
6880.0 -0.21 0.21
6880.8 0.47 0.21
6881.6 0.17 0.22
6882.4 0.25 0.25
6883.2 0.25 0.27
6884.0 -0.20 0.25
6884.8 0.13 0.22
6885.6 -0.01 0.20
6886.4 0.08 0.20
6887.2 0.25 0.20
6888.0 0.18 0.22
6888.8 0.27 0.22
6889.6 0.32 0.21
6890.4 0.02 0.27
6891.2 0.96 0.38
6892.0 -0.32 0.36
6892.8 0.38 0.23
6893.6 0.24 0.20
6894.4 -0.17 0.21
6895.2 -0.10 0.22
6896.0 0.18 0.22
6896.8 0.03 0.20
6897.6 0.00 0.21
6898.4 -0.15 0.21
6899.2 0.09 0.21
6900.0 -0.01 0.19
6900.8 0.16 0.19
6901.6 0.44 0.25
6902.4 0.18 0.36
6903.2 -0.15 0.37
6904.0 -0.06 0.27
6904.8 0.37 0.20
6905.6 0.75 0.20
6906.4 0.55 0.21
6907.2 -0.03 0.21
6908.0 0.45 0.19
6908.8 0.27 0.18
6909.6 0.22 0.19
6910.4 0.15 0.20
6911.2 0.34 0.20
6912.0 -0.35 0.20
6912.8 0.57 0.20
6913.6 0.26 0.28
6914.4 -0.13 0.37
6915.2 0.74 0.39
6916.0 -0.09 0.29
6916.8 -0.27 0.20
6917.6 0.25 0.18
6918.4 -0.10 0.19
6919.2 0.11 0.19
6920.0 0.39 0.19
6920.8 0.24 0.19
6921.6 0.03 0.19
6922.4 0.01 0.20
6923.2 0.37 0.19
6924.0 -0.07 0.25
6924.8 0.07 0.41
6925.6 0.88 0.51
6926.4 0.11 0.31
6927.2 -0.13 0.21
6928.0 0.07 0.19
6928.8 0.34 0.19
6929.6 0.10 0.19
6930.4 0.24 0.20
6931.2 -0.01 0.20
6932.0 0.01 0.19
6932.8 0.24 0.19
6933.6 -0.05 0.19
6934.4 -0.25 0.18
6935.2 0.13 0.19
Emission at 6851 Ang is [O II] 3727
